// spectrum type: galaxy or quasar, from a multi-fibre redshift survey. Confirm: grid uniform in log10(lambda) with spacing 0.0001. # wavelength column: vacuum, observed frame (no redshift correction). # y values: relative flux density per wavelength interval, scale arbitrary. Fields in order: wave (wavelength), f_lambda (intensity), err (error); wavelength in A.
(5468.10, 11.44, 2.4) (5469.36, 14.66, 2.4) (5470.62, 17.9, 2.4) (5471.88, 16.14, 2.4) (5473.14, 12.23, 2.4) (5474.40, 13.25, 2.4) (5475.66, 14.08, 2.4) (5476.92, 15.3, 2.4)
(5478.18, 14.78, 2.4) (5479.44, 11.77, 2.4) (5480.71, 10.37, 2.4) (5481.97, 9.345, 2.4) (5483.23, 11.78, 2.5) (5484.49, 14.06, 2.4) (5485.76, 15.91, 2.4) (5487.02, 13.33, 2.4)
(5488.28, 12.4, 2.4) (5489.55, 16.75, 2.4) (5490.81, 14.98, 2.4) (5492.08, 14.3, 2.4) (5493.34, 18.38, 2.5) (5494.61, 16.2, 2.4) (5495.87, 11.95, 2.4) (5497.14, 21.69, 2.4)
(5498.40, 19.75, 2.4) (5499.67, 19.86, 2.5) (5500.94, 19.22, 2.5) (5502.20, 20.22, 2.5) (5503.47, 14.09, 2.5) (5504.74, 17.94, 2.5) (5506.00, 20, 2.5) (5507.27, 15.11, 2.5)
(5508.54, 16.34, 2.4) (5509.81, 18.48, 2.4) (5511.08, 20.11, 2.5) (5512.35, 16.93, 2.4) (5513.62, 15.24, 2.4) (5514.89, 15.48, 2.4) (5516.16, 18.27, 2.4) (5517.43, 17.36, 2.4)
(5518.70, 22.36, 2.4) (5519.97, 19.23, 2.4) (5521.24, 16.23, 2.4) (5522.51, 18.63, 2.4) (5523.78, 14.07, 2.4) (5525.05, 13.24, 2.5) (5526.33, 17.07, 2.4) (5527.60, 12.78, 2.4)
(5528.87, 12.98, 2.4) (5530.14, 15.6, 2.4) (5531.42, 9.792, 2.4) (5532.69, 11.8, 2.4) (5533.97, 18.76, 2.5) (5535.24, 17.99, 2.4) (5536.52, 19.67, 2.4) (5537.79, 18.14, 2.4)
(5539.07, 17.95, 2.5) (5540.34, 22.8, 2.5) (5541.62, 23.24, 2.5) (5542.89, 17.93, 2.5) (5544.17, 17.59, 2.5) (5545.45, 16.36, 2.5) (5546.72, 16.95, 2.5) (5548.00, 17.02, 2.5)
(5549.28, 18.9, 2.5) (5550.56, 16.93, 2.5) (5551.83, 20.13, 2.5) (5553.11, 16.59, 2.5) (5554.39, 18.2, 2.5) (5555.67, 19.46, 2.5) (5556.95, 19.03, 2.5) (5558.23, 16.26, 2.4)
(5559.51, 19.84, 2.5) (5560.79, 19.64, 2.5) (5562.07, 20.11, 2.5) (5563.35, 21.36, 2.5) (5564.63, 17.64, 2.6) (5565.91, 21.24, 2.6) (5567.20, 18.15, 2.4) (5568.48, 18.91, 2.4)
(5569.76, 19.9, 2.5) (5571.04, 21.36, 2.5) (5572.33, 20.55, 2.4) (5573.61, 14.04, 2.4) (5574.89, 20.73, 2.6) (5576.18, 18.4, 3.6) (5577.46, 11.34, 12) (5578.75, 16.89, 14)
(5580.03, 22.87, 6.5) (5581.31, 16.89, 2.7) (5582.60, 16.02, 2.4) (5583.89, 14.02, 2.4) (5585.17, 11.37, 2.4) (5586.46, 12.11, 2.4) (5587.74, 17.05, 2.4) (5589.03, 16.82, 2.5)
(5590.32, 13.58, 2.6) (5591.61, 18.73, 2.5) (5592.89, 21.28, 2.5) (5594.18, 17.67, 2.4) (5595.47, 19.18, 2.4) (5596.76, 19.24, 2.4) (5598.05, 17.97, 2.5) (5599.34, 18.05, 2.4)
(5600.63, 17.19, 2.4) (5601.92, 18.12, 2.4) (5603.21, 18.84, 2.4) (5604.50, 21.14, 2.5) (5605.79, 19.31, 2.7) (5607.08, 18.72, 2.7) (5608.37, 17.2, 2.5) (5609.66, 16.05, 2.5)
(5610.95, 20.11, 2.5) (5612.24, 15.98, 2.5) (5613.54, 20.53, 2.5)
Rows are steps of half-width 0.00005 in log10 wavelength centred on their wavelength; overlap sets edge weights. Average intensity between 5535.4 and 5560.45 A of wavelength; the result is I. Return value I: 18.6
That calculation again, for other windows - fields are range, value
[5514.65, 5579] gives 17.8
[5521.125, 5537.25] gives 15.3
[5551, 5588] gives 17.9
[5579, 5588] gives 15.8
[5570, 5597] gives 17.2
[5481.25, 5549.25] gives 16.7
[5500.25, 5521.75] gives 17.8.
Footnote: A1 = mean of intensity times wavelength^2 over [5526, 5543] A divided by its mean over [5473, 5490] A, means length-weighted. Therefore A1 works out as 1.30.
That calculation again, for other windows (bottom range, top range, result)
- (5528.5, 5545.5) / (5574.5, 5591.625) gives 0.94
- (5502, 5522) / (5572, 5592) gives 0.94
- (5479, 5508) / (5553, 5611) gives 1.19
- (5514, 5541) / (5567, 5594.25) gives 1.05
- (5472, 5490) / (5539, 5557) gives 1.44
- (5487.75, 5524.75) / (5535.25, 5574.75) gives 1.11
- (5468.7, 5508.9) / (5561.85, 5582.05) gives 1.25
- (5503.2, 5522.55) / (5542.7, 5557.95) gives 1.03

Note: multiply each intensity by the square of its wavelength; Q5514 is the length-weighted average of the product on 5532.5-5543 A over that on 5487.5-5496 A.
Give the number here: 1.28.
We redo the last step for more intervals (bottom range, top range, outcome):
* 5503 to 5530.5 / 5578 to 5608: 1.08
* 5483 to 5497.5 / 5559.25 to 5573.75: 1.33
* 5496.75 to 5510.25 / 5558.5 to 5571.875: 1.10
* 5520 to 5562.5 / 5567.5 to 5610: 1.03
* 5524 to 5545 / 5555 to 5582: 1.14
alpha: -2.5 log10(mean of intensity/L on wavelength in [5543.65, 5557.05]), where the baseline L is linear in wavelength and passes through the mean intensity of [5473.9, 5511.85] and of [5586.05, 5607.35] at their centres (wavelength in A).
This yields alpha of -0.06 mag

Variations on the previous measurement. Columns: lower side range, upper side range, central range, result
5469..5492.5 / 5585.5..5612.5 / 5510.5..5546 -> -0.11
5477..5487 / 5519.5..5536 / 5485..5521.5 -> -0.23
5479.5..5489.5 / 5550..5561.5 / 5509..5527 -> -0.13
